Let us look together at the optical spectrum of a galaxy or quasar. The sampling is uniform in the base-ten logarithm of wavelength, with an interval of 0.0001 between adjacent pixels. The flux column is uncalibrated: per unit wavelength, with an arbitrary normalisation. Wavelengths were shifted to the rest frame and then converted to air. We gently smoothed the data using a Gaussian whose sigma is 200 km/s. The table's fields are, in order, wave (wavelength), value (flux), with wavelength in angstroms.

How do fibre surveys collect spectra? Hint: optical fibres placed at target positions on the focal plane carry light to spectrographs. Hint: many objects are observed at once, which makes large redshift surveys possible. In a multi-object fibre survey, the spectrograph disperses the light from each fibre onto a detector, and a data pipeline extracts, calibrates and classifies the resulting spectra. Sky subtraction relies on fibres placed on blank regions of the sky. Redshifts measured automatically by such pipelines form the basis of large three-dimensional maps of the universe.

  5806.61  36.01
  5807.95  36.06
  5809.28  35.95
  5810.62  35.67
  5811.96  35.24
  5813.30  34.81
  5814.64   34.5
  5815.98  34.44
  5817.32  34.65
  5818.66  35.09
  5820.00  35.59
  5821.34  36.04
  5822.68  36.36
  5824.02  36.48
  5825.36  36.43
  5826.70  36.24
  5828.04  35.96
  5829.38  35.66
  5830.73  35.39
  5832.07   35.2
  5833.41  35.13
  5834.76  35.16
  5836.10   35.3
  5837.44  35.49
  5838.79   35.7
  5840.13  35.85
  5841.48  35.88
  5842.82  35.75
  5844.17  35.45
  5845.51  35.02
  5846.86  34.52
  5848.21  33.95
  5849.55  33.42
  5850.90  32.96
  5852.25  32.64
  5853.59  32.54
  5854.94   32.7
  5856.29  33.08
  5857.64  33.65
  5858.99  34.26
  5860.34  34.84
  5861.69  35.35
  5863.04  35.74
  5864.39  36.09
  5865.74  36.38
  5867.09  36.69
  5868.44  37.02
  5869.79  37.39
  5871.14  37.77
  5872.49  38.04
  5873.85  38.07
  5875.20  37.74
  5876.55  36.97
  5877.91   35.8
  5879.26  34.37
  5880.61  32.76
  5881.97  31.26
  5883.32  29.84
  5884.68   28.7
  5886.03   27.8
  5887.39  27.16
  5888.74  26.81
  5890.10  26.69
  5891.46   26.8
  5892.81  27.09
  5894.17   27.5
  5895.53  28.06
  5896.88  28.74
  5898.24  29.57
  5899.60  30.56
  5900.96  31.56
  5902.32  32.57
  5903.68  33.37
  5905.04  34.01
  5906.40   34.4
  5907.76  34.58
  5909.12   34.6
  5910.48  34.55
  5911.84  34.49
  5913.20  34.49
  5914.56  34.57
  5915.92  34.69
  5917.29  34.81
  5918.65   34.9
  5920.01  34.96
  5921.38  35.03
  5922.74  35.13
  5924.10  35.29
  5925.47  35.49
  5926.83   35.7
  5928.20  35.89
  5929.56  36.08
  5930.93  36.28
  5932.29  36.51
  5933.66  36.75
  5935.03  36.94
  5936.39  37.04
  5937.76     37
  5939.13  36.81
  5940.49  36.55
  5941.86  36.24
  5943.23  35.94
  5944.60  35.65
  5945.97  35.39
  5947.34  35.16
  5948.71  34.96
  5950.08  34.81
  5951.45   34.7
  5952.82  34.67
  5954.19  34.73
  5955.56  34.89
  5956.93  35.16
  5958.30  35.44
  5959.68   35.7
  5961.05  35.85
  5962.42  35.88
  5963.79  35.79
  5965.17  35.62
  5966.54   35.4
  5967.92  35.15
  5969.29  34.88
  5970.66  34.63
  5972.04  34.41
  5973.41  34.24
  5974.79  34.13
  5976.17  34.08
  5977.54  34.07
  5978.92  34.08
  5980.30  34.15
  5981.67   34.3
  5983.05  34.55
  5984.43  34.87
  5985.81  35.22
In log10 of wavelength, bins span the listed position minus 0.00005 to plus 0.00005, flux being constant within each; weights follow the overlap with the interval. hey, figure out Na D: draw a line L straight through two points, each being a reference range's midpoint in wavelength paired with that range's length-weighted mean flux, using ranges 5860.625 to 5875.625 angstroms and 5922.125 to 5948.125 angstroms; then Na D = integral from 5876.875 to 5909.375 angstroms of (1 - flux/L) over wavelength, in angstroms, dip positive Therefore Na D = 5.3 angstroms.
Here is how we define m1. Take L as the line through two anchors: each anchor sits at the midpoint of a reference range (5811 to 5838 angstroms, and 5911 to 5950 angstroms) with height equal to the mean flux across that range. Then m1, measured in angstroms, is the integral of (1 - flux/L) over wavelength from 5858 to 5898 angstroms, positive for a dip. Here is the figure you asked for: 3.12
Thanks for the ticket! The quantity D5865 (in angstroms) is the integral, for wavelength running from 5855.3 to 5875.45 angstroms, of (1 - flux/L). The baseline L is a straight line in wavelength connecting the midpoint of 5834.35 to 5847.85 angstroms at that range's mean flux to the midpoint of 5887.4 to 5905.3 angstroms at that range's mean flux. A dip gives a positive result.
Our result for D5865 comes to -2.1 angstroms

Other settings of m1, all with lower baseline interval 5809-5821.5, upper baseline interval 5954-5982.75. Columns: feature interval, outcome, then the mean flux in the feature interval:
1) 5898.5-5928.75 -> 0.6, 34.3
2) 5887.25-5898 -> 2.3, 27.5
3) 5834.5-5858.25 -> 0.5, 34.4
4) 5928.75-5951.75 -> -0.8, 36.1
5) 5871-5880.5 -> -0.4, 36.7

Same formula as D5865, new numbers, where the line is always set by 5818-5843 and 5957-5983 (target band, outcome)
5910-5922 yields 0.2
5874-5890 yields 1.6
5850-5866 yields 0.6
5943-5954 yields 0.0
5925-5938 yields -0.5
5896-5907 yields 1.1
